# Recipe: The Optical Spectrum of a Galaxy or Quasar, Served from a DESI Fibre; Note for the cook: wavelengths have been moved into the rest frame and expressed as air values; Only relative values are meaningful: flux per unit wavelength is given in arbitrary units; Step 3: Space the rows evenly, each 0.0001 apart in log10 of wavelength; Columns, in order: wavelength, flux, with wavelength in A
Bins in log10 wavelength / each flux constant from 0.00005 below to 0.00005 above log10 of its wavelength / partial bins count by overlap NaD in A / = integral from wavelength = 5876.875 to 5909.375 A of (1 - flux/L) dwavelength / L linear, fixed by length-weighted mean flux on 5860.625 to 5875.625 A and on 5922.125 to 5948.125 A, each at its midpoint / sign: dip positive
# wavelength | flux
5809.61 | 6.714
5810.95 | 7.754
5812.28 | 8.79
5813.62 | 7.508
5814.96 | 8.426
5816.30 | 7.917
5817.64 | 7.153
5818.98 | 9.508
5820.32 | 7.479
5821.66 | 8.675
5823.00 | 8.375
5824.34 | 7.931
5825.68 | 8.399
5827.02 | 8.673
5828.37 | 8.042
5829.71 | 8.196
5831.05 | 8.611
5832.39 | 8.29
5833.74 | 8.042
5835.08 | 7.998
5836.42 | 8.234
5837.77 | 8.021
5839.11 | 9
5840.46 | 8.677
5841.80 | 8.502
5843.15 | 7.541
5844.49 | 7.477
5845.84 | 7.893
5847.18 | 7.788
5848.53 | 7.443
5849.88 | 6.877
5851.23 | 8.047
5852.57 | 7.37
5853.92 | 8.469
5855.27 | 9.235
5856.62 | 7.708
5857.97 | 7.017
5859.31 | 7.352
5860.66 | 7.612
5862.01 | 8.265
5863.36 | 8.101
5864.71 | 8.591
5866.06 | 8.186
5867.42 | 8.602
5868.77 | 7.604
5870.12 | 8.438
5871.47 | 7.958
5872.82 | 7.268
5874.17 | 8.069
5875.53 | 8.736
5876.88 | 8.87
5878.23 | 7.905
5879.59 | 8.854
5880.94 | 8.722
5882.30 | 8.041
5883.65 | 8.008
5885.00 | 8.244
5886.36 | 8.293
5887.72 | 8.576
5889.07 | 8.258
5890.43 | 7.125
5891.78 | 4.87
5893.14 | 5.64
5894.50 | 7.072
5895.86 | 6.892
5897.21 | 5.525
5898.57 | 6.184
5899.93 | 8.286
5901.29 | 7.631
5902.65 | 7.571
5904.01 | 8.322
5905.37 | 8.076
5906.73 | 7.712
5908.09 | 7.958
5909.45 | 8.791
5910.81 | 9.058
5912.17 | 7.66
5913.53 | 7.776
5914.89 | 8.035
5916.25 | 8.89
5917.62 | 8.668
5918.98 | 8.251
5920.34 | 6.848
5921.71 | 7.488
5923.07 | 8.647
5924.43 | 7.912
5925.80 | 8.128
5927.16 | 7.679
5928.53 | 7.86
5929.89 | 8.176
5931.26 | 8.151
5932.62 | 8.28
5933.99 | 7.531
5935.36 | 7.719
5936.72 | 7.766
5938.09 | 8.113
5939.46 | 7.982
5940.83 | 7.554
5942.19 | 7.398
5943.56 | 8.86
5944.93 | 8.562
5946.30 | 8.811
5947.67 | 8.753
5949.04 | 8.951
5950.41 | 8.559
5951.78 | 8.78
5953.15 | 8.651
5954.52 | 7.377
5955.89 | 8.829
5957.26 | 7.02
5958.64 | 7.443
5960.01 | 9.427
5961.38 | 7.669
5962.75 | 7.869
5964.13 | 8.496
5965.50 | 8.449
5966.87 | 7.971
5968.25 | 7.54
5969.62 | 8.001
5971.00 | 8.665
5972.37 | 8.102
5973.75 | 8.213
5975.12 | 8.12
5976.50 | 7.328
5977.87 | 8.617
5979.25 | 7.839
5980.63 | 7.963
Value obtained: 2.0 A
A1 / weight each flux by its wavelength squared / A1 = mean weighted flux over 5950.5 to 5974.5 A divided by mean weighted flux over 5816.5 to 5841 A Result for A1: 1.03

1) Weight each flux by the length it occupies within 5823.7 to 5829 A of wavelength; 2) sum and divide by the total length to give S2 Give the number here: 8.26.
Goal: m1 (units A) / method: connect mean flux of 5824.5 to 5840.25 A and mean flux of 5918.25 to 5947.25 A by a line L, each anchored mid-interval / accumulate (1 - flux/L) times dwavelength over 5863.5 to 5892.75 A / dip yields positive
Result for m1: 0.5 A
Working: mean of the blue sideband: 8.31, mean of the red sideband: 8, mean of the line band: 8.03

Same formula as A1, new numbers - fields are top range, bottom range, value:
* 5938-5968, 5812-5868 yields 1.06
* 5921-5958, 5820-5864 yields 1.04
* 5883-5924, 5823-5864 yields 0.98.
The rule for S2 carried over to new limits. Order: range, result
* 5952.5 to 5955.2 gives 8.01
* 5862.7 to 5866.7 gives 8.3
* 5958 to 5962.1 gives 8.2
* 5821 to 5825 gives 8.33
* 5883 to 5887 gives 8.18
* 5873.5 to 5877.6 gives 8.55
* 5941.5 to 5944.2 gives 8.13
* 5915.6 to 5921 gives 8.16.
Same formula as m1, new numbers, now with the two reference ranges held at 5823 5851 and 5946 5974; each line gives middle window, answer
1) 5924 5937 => 0.46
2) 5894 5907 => 1.36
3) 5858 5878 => 0.13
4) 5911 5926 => 0.26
